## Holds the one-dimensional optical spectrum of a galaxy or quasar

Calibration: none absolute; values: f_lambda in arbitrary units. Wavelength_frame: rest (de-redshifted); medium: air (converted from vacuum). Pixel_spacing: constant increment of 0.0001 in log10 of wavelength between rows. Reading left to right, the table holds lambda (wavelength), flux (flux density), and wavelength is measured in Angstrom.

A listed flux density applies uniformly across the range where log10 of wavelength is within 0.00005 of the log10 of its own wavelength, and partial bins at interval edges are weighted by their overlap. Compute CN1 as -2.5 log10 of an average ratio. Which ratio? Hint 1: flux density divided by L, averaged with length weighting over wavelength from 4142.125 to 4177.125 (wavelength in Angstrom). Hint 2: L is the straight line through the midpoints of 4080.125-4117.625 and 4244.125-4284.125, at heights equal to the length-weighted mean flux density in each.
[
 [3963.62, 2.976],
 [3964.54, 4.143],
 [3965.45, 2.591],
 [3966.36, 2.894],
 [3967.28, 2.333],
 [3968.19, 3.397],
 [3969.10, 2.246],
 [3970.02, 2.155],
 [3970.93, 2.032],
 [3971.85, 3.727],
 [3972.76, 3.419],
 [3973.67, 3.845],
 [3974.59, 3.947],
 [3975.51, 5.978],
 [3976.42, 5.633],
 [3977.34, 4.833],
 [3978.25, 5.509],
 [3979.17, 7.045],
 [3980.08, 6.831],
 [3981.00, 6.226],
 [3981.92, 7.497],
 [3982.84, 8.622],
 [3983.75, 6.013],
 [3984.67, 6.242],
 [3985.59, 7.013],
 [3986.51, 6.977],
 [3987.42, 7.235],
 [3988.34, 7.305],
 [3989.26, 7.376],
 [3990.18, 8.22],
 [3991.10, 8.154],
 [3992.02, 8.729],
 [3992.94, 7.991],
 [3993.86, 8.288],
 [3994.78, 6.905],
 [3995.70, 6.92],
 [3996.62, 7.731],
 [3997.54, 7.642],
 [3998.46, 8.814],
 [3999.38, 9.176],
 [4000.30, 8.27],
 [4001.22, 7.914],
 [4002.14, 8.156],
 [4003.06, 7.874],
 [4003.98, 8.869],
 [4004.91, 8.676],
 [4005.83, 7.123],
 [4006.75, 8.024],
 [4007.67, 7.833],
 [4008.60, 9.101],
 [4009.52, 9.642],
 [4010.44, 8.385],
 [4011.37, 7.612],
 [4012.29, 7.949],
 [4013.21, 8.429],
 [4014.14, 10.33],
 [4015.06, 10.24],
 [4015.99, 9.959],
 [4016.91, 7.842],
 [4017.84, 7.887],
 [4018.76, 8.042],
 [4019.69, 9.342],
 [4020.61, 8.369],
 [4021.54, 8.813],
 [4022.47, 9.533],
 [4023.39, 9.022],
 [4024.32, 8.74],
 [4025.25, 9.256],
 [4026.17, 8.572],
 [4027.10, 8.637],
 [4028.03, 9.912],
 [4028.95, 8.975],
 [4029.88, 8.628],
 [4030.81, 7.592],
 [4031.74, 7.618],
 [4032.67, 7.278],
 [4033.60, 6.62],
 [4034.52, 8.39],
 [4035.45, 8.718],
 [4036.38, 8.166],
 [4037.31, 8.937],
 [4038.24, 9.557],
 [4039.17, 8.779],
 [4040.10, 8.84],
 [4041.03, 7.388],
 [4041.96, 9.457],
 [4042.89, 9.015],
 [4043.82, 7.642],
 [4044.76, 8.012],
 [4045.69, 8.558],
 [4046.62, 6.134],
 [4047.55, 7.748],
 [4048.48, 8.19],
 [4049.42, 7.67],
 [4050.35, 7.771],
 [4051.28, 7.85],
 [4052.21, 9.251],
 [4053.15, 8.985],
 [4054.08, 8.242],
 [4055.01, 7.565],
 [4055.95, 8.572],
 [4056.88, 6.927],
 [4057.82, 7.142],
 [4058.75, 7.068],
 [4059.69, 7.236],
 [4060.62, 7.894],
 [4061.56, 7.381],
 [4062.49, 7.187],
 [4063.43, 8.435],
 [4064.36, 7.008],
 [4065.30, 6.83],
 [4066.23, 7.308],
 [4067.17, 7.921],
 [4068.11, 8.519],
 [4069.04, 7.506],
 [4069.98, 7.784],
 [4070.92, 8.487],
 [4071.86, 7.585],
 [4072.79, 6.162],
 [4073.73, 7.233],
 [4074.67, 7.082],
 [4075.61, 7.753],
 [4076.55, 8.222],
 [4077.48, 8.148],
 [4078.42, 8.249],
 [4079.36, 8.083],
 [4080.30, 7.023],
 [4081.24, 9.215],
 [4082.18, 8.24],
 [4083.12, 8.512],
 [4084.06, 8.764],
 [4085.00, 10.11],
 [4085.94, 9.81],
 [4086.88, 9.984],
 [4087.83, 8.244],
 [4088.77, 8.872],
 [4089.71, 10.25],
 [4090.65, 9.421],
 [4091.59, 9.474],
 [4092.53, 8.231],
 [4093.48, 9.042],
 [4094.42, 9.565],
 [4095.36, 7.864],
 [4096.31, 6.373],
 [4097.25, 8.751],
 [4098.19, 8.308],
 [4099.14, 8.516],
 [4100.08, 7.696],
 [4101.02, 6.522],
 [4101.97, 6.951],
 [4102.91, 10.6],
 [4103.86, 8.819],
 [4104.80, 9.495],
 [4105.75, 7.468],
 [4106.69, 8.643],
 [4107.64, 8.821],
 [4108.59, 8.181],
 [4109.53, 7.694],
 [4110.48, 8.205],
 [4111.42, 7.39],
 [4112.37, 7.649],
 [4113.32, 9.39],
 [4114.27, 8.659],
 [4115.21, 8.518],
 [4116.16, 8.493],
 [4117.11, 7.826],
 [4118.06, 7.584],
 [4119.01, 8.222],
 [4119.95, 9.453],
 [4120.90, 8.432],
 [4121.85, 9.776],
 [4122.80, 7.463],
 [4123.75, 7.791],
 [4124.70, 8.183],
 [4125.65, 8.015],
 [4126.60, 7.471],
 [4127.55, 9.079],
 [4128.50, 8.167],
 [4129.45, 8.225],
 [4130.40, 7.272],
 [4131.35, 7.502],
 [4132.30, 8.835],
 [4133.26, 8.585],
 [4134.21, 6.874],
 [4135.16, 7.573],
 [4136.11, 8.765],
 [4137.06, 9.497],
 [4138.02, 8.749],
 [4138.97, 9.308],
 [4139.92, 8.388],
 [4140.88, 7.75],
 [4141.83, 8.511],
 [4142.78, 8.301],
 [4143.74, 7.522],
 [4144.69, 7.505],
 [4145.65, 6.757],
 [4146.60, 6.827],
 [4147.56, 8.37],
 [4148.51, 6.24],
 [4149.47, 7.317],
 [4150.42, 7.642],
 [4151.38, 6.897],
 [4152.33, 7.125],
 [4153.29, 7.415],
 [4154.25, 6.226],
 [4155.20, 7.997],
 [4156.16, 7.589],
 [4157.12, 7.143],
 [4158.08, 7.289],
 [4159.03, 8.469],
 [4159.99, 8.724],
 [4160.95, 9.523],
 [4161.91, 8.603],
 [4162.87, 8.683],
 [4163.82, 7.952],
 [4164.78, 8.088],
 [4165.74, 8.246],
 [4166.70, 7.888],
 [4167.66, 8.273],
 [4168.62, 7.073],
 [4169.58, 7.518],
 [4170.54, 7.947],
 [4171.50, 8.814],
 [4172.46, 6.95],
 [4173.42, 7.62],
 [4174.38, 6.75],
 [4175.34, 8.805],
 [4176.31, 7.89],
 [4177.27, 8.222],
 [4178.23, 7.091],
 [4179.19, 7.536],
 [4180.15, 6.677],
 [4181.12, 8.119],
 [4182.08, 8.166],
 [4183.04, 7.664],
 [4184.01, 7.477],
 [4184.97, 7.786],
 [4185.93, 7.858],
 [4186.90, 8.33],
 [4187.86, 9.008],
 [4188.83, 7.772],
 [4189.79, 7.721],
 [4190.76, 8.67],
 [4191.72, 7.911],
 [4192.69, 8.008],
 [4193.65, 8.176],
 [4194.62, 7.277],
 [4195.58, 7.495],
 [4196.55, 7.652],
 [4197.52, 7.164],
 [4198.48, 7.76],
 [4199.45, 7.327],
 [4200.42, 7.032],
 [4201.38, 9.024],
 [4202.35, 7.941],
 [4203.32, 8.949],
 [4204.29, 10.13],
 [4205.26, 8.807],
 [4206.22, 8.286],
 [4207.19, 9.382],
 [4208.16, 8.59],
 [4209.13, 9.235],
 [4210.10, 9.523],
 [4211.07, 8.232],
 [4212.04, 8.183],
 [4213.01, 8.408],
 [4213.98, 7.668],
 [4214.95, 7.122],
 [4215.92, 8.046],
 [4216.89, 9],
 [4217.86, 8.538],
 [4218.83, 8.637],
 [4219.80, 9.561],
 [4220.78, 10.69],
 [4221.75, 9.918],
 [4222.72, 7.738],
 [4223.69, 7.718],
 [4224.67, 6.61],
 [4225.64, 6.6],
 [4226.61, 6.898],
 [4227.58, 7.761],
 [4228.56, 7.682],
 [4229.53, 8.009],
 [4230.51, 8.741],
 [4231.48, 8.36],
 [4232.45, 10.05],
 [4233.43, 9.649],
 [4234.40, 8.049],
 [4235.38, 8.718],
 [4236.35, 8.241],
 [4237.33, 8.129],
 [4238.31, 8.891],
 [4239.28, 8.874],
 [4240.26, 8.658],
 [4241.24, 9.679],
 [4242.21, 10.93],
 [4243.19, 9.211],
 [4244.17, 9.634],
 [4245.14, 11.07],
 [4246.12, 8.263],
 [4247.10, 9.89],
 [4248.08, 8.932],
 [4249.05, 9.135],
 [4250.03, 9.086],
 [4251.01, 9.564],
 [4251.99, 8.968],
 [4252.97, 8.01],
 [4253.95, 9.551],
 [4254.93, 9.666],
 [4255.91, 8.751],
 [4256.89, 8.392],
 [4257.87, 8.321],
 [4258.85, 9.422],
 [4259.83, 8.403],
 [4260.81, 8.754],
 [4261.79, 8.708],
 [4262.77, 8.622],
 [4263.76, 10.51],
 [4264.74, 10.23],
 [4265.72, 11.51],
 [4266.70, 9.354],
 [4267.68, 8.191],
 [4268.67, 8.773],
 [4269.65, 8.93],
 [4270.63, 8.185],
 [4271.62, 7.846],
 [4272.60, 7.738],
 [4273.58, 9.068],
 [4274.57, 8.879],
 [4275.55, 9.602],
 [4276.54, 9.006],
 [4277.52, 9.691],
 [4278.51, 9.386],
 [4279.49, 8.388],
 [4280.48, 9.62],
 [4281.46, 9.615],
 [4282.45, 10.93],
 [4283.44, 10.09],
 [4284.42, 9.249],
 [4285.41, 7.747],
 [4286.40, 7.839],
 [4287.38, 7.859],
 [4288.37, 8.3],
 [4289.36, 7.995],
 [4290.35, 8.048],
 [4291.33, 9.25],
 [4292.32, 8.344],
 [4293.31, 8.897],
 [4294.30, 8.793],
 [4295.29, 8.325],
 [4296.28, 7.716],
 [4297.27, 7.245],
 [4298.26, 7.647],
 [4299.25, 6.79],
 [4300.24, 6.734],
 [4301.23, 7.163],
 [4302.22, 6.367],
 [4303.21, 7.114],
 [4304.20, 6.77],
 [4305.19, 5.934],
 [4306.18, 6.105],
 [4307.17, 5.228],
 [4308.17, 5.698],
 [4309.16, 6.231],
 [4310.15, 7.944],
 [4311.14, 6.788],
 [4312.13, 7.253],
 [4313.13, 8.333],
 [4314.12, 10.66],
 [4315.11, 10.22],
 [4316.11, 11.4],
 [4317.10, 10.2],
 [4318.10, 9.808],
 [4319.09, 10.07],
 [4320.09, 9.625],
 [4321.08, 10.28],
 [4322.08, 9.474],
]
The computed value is 0.14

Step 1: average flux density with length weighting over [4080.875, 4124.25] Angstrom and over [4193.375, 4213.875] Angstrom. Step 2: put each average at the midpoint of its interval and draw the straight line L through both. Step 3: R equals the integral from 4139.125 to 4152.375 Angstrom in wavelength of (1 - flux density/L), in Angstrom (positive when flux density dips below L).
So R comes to 1.4 Angstrom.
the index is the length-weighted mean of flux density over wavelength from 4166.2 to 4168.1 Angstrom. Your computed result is 8.07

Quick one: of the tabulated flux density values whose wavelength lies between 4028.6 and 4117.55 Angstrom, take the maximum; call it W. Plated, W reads 10.6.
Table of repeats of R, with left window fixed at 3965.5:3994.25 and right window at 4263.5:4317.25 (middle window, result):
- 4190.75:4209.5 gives -1.6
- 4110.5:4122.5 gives -2.7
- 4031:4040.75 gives -3.3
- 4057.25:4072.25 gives -2.7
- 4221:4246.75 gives -2.5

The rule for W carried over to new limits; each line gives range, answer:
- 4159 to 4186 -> 9.523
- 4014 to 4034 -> 10.33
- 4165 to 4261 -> 11.07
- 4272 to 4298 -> 10.93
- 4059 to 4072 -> 8.519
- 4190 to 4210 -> 10.13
